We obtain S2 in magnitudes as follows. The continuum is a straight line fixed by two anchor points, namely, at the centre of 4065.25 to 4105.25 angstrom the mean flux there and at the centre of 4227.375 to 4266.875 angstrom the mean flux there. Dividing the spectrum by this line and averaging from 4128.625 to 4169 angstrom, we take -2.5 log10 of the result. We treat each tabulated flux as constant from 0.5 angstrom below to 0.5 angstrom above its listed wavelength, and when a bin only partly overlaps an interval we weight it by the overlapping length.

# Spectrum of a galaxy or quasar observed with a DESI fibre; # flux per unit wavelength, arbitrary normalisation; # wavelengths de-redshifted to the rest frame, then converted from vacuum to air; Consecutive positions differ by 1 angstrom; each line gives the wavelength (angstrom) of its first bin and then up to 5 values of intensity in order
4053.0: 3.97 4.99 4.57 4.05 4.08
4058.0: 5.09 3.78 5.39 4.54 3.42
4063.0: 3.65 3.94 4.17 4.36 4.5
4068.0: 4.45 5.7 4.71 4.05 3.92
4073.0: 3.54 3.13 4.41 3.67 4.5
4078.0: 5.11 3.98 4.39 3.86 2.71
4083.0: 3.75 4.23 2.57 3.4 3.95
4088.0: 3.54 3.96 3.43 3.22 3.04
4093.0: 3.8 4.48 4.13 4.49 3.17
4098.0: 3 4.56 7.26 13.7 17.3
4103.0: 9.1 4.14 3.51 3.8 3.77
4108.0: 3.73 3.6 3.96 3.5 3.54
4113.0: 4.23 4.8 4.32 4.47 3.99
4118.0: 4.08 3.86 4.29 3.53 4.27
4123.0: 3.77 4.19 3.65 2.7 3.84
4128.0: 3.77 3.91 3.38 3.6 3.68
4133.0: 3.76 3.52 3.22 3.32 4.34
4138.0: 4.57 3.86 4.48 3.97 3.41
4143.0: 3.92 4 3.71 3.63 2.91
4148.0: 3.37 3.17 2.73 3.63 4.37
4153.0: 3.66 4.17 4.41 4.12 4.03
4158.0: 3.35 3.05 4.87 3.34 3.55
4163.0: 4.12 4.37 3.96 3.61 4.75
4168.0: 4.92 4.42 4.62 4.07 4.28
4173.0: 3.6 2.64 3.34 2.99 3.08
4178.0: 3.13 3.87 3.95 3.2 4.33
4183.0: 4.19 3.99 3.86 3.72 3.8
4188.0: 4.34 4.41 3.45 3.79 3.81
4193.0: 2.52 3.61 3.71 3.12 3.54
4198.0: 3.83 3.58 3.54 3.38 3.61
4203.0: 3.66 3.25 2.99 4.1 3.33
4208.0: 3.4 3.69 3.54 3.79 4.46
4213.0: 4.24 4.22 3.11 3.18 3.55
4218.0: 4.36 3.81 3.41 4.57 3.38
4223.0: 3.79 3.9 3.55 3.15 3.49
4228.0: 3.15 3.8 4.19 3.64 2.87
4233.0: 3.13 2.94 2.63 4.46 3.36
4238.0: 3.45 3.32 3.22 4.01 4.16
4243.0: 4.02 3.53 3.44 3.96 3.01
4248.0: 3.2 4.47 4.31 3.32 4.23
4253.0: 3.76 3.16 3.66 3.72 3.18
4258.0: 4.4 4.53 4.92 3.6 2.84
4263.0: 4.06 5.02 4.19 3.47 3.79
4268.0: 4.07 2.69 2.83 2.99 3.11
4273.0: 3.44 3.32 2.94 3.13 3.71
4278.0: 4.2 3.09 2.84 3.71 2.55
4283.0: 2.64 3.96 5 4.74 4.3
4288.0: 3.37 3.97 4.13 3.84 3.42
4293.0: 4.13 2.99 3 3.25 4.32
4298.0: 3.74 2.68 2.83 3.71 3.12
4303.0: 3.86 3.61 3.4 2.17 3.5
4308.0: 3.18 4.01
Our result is 0.13 mag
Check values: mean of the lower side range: 4.72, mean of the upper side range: 3.7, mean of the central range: 3.83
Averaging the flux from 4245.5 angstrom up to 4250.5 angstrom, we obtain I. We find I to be 3.79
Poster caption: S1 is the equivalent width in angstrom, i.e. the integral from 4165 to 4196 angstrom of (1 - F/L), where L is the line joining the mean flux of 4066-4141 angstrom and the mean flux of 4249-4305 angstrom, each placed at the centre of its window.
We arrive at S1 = 1.7 angstrom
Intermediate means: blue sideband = 4.32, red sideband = 3.63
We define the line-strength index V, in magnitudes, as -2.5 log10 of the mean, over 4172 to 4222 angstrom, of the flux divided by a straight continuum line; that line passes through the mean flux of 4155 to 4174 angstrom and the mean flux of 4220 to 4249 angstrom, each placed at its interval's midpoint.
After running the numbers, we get 0.046 mag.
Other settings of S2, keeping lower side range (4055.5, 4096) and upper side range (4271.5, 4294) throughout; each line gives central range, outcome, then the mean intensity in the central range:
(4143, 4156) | 0.06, 3.68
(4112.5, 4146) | 0.01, 3.89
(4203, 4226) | 0.01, 3.7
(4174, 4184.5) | 0.07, 3.56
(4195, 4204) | 0.07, 3.53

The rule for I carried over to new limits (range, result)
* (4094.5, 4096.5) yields 4.31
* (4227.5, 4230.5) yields 3.71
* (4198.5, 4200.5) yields 3.56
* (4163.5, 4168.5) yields 4.32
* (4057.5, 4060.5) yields 4.75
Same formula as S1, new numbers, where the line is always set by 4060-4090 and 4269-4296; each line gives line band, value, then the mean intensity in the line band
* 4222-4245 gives 0.6 angstrom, 3.53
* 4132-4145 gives 0.0 angstrom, 3.85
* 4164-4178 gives -0.3 angstrom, 3.86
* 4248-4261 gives -1.3 angstrom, 3.93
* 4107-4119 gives -0.3 angstrom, 4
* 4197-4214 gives 0.1 angstrom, 3.66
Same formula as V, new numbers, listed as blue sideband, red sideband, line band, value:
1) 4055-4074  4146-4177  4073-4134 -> -0.068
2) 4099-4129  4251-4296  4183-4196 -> 0.161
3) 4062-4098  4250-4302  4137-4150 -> 0.026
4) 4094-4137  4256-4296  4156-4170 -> 0.064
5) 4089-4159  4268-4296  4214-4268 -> -0.003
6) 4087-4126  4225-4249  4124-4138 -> 0.218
